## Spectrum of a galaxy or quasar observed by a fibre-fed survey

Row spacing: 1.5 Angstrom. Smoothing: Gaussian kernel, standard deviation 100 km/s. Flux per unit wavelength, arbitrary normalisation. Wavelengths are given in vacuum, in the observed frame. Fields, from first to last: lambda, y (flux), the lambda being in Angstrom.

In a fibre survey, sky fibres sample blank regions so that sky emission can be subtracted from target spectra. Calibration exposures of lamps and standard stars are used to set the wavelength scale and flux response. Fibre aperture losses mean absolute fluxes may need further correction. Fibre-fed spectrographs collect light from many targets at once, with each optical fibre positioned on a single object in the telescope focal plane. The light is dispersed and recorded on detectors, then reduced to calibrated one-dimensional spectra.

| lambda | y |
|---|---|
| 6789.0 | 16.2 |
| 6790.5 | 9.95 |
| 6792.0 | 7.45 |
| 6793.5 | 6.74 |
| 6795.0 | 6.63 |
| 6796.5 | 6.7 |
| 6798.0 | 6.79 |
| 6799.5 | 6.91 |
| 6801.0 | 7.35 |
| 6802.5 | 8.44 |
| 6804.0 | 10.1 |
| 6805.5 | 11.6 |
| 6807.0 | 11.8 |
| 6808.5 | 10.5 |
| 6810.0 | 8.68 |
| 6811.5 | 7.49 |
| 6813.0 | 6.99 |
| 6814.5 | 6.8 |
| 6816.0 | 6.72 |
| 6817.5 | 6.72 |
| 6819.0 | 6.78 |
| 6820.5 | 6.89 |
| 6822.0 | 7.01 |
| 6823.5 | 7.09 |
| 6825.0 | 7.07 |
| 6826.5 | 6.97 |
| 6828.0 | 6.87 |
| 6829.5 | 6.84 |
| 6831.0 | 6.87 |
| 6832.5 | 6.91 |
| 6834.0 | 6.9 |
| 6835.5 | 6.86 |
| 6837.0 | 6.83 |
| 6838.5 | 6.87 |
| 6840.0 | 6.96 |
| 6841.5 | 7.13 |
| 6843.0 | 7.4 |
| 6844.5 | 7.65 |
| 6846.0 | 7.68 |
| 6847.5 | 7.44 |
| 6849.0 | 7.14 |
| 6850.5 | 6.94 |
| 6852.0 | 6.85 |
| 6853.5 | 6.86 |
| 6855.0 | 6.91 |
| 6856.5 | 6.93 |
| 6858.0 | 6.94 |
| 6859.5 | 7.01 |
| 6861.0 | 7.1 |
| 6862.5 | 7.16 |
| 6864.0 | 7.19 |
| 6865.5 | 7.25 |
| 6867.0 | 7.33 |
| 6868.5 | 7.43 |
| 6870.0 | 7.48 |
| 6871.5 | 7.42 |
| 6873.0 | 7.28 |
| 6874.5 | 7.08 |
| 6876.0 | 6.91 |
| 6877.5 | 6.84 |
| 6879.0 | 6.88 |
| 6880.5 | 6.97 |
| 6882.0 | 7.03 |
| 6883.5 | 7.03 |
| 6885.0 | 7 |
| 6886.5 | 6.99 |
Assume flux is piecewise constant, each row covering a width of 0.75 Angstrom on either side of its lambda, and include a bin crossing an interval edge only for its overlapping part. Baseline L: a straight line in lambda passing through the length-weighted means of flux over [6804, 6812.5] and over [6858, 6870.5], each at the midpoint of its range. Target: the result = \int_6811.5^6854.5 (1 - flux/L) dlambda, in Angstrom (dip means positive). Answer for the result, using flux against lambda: 8.3 Angstrom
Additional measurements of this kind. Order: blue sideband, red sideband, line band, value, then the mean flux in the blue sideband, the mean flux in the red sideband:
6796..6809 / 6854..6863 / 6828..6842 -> 1.62 Angstrom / 8.92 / 7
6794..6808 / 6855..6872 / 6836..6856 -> 1.13 Angstrom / 8.49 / 7.19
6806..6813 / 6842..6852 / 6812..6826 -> 3.10 Angstrom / 9.41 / 7.33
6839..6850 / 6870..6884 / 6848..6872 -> 0.27 Angstrom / 7.32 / 7.07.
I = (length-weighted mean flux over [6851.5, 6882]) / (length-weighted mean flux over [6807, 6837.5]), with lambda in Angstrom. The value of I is 1.0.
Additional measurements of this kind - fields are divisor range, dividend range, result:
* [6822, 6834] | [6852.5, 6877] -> 1.03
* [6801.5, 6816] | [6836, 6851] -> 0.80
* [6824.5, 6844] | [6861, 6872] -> 1.05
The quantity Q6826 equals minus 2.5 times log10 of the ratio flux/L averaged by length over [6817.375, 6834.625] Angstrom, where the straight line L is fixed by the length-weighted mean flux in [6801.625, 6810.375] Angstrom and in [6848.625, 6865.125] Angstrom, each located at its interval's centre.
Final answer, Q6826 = 0.28 mag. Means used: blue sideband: 10.2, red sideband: 7.01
